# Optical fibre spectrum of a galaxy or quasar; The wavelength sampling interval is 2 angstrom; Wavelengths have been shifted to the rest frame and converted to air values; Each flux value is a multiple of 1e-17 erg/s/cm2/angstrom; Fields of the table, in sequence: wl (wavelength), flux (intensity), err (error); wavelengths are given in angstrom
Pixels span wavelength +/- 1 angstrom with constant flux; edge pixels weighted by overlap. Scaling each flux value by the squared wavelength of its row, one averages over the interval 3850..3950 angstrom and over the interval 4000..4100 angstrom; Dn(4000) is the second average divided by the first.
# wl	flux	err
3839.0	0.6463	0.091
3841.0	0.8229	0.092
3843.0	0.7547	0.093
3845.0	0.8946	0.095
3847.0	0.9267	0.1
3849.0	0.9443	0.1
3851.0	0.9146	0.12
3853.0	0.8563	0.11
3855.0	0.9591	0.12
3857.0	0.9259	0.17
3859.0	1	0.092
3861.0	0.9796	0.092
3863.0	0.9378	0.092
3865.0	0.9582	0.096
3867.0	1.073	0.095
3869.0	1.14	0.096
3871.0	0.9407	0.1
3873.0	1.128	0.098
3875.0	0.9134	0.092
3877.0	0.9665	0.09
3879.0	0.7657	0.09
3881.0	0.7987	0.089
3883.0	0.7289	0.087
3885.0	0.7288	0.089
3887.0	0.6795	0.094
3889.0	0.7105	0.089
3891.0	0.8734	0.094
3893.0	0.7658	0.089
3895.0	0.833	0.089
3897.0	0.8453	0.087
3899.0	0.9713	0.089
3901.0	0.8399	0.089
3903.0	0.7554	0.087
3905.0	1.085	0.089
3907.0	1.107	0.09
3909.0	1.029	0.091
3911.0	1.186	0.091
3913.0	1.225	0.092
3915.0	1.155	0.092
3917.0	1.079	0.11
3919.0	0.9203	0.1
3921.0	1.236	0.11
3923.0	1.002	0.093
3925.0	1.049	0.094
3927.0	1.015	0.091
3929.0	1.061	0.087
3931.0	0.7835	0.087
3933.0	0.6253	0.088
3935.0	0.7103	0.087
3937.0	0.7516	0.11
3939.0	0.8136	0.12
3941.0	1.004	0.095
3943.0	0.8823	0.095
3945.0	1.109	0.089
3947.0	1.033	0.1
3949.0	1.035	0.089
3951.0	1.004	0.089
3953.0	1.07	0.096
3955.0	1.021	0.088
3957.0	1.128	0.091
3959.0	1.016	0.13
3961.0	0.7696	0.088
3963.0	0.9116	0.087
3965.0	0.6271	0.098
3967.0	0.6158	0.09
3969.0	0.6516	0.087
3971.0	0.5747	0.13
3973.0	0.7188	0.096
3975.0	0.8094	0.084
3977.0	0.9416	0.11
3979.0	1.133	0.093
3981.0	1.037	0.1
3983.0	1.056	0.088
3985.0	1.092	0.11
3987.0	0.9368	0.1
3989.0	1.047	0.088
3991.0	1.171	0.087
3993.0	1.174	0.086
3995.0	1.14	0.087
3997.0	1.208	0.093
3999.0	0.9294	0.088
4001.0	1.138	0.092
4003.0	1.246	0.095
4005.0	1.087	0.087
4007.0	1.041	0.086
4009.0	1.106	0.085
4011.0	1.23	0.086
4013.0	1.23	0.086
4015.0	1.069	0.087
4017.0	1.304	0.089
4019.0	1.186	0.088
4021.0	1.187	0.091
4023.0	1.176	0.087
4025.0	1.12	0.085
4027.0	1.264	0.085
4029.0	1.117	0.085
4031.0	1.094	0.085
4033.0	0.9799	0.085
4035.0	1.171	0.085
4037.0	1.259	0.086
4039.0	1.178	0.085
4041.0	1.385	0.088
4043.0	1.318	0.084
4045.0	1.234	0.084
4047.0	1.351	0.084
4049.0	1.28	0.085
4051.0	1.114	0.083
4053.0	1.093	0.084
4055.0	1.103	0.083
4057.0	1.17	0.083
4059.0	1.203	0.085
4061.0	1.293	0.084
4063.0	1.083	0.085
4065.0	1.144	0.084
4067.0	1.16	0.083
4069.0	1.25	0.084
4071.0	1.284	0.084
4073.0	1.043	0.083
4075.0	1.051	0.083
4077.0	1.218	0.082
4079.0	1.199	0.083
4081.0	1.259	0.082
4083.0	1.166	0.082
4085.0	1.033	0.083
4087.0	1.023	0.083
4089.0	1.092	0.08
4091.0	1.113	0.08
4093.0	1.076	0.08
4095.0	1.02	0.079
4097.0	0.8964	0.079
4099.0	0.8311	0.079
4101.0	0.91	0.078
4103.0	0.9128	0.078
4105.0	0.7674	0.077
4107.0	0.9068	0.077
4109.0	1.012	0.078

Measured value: 1.3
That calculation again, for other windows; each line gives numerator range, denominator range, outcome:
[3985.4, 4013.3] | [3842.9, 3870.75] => 1.26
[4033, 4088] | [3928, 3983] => 1.41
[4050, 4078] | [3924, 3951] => 1.35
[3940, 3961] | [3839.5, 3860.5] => 1.20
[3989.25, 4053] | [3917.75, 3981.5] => 1.34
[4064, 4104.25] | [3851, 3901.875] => 1.34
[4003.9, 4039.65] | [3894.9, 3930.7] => 1.19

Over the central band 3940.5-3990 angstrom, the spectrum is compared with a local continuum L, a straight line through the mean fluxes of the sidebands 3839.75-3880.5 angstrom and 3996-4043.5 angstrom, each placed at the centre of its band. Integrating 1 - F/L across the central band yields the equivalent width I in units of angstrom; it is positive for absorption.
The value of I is 7.2 angstrom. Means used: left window 0.937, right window 1.17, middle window 0.928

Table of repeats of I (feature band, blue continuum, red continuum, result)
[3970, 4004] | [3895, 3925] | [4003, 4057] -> 3.2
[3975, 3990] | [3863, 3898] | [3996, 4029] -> 1.0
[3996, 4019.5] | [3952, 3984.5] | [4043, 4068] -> -2.9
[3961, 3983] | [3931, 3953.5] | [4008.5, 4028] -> 4.5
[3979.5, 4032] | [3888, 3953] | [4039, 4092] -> -2.1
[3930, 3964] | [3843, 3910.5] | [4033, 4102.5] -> 2.5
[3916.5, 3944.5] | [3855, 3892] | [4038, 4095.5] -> 1.6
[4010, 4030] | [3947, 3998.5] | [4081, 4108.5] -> -4.5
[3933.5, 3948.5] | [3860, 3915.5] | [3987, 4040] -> 1.9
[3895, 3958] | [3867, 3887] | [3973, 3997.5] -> -1.1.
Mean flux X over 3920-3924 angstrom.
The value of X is 1.12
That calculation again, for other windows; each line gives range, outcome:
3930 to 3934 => 0.704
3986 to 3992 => 1.05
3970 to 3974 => 0.647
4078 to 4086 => 1.16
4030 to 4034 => 1.04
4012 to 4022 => 1.2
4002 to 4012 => 1.14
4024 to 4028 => 1.19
